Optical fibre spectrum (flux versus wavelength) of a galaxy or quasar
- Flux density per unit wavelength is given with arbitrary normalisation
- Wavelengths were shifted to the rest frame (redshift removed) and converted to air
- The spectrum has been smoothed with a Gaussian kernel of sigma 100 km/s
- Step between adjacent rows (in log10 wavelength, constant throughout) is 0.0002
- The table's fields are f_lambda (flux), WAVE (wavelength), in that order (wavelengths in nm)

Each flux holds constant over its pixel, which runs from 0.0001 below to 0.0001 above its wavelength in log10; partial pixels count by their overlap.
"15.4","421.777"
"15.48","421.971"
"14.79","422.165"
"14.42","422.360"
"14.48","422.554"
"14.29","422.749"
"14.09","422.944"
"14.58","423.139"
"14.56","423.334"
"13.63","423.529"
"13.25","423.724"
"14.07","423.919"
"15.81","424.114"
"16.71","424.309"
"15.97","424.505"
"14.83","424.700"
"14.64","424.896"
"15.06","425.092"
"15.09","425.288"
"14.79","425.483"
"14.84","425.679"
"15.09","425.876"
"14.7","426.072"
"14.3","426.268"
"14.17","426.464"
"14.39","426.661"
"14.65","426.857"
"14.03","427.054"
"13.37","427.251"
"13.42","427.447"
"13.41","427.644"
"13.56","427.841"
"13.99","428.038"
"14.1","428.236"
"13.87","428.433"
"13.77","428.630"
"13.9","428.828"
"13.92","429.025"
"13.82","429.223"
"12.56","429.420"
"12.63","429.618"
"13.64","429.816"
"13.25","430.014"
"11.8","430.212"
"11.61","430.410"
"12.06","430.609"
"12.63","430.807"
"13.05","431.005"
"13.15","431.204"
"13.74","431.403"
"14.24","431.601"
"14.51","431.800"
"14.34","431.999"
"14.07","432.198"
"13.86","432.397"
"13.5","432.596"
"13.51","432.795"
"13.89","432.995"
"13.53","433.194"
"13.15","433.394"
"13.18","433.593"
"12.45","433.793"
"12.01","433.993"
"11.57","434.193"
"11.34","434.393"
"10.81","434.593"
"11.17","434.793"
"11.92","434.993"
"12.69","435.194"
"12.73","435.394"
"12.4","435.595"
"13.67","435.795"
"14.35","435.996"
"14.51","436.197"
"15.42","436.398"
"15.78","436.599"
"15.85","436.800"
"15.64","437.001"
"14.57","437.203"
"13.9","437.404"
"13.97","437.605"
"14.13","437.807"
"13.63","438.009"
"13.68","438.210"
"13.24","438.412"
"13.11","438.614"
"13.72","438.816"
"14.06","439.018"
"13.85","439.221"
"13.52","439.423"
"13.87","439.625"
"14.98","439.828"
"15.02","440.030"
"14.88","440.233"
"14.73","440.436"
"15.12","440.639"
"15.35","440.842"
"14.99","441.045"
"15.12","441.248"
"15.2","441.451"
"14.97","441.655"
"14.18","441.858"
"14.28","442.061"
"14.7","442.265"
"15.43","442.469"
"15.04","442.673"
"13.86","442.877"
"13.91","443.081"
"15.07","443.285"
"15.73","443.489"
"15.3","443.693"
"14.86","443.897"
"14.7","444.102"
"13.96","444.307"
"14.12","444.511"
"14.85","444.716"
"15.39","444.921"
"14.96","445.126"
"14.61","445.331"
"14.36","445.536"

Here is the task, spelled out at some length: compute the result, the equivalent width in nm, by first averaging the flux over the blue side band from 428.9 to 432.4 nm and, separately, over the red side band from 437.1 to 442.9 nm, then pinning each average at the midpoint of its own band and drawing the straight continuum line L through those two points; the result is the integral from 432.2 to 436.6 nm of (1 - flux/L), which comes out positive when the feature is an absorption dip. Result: 0.22 nm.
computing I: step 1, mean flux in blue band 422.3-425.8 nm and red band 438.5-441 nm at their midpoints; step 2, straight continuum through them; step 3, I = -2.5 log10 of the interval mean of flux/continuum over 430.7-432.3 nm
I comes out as 0.06 mag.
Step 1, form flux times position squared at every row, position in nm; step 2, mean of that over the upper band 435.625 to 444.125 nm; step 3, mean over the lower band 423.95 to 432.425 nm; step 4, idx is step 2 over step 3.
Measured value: 1.1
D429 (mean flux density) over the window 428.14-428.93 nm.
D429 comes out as 13.9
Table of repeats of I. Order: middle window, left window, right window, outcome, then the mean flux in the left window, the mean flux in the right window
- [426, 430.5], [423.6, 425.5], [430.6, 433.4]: 0.057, 15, 13.6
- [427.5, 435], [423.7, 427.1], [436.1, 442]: 0.125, 14.8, 14.5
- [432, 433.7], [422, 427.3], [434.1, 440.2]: 0.029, 14.6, 13.7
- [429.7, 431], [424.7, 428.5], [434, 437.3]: 0.113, 14.3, 13.4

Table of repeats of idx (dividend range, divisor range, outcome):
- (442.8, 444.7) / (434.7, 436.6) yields 1.14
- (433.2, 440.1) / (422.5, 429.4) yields 0.99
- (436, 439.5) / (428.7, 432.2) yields 1.11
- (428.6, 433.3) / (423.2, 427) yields 0.93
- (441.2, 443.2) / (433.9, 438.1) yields 1.12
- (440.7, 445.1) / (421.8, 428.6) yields 1.11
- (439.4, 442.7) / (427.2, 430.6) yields 1.18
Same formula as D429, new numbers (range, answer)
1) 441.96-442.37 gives 14.5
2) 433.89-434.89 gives 11.4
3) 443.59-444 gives 15.1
